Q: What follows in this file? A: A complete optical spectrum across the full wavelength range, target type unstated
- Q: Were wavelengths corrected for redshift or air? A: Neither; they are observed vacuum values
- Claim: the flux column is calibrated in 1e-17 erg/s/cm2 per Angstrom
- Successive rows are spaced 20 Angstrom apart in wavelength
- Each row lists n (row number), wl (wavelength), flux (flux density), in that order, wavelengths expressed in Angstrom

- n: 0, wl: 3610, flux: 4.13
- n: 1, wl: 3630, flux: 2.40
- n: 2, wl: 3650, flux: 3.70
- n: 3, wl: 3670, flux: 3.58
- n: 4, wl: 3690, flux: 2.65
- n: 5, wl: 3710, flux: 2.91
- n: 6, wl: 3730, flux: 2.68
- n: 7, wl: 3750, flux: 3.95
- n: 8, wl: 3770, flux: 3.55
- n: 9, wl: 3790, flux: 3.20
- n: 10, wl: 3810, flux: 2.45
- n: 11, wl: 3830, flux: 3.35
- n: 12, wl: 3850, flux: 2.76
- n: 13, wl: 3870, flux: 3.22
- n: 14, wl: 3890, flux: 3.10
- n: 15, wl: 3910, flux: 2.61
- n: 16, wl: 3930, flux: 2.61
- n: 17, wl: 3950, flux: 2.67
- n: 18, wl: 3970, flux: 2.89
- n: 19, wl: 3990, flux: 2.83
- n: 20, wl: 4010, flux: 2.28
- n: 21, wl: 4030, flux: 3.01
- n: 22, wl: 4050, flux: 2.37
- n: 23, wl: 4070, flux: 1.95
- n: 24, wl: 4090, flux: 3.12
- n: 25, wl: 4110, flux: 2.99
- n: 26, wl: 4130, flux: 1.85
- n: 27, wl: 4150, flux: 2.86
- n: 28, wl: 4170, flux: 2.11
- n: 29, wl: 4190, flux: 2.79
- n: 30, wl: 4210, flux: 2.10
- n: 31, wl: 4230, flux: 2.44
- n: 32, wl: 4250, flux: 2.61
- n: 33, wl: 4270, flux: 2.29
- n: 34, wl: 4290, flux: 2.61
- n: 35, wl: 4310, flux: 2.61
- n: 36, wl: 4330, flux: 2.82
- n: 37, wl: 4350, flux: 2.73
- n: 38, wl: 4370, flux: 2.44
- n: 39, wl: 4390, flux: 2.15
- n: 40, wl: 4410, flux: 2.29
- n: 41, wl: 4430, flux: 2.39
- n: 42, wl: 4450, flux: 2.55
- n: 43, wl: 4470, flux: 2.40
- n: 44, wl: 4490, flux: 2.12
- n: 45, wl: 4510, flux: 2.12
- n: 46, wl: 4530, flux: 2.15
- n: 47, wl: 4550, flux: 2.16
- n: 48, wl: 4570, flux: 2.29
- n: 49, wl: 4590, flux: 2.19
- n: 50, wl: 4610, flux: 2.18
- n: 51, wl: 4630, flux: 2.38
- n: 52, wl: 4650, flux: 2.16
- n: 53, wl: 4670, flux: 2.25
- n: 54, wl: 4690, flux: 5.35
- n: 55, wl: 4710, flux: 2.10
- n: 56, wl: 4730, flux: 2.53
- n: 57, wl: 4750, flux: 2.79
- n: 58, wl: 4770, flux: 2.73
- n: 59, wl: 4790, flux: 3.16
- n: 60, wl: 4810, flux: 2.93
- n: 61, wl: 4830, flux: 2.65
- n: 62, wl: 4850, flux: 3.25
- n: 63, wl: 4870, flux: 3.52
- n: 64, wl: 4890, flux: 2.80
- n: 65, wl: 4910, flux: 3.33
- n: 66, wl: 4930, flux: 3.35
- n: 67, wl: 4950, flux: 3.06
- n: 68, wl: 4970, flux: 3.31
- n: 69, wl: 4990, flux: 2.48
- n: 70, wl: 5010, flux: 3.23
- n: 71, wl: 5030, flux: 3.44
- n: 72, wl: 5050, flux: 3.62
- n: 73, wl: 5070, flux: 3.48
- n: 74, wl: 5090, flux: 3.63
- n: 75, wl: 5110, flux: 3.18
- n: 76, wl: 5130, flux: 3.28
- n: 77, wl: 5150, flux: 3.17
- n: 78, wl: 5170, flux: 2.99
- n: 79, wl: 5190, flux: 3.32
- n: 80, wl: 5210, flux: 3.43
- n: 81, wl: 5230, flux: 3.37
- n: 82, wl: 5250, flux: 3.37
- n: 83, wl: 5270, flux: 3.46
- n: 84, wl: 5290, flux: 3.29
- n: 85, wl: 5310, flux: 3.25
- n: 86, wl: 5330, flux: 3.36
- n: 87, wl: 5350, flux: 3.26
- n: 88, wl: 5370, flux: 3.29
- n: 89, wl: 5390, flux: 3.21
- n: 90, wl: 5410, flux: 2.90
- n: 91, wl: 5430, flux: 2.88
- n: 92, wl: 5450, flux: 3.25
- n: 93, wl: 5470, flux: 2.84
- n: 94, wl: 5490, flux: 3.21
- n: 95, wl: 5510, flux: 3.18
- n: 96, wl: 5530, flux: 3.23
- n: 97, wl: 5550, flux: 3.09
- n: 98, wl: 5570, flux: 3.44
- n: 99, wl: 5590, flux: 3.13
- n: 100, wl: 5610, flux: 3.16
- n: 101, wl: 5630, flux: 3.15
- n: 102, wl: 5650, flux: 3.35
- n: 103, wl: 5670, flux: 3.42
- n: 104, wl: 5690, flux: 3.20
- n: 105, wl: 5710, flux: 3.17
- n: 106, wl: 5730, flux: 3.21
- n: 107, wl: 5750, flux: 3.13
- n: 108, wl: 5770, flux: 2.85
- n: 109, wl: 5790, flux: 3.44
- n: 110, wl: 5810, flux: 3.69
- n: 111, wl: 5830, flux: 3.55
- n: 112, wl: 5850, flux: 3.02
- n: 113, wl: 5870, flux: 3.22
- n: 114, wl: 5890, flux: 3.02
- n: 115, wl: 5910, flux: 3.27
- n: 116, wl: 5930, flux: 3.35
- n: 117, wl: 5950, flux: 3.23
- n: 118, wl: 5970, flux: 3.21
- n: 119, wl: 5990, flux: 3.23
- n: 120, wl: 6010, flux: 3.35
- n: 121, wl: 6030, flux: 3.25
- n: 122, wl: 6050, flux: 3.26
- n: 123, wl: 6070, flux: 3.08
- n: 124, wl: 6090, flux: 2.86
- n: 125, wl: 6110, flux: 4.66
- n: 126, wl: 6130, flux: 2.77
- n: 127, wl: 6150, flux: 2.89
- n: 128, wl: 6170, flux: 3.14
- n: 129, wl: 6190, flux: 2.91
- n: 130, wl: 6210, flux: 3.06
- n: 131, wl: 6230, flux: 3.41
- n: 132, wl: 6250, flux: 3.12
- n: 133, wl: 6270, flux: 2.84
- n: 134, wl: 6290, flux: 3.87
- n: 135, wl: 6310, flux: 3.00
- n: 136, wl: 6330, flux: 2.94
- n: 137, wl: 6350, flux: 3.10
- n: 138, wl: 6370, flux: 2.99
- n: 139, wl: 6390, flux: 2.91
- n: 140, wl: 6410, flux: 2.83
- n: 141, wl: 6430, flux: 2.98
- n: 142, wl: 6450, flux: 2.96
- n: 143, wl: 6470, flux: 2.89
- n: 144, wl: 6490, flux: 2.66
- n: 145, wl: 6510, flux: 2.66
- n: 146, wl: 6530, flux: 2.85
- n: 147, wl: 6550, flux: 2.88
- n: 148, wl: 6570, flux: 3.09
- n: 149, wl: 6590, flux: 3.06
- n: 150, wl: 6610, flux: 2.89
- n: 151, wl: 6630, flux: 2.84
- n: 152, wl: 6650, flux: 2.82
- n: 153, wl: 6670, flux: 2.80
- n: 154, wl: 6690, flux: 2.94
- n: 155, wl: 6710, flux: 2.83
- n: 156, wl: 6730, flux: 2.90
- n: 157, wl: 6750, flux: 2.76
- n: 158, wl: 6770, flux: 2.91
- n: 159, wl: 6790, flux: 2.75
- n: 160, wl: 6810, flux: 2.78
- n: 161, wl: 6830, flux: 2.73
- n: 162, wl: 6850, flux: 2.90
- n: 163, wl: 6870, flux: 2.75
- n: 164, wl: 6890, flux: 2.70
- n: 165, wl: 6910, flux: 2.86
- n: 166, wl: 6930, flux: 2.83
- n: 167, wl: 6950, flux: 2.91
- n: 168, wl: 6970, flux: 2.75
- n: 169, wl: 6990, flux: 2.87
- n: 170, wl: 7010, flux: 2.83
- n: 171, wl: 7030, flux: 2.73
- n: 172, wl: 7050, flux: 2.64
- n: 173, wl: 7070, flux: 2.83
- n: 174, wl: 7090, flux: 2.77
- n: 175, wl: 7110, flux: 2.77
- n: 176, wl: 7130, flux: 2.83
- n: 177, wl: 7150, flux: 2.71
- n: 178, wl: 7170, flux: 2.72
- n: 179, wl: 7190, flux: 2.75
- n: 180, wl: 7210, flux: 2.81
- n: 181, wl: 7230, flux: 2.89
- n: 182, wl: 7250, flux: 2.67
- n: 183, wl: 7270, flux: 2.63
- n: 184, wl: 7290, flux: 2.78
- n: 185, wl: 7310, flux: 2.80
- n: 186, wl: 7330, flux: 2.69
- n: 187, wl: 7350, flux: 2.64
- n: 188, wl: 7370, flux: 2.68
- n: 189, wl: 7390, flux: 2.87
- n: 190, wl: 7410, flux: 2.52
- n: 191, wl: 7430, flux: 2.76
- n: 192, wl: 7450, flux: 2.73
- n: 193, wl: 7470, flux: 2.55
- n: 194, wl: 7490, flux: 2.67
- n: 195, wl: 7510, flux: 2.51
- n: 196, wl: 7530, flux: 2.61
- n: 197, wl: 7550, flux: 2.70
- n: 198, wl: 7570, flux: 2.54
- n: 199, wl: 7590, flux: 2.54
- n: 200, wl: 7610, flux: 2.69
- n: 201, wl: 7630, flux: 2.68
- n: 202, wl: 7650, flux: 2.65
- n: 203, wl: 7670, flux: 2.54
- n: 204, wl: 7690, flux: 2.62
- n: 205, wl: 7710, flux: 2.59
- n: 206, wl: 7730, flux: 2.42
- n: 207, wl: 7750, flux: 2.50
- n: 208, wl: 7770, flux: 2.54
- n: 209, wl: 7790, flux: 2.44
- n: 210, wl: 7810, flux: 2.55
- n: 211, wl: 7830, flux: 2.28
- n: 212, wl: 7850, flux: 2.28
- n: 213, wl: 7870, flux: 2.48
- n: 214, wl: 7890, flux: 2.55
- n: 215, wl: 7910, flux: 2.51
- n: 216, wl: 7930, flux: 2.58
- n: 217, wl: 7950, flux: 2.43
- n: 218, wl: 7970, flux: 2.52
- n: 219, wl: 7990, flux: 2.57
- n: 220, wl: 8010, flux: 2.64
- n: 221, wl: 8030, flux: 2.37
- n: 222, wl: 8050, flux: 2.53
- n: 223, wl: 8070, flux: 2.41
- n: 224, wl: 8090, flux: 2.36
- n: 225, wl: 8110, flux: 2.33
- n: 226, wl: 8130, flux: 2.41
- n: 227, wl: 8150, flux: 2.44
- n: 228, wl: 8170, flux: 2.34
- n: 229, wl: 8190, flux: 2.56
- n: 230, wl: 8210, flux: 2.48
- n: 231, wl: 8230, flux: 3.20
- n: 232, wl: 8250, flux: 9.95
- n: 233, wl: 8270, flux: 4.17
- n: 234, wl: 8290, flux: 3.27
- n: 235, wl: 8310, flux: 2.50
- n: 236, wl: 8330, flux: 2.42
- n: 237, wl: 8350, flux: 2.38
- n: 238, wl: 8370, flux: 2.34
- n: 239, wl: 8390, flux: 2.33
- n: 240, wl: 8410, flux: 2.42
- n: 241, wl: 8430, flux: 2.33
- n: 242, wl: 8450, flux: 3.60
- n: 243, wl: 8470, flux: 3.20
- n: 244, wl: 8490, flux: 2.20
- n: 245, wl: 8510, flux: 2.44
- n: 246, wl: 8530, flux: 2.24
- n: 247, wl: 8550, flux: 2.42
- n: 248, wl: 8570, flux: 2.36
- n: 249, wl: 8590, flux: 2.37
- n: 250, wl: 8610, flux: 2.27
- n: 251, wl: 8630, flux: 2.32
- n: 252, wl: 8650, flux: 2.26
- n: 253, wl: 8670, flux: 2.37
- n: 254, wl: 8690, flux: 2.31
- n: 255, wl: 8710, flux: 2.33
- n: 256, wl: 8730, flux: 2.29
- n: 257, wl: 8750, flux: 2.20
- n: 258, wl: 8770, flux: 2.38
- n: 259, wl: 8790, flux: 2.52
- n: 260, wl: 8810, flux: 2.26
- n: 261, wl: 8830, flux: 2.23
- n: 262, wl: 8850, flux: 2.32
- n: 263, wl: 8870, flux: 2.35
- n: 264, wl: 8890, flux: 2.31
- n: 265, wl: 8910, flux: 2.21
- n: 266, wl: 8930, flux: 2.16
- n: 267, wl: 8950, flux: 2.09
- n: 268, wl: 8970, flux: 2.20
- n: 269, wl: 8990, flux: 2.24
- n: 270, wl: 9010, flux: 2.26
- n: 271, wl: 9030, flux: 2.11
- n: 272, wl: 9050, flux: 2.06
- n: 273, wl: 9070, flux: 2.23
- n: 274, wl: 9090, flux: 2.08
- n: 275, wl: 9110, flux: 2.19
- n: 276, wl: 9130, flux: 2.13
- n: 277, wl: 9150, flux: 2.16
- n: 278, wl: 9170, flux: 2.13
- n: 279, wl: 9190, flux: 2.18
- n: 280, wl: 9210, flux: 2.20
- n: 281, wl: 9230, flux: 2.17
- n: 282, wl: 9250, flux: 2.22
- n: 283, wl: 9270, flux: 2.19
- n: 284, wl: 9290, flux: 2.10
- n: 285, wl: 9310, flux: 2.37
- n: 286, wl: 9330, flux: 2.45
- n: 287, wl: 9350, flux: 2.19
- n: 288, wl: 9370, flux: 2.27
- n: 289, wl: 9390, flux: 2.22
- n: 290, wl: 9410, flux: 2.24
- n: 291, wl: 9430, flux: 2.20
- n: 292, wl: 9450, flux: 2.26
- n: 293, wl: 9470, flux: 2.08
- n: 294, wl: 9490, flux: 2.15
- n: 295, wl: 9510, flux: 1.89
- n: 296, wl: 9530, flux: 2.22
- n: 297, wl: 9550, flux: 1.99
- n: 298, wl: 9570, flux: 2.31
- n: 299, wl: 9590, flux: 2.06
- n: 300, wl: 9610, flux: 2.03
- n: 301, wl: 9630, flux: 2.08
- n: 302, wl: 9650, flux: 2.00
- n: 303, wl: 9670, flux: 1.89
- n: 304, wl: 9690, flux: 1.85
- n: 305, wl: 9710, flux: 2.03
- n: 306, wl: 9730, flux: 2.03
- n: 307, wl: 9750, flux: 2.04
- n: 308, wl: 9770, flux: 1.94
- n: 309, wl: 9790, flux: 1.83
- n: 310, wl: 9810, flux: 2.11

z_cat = 0.257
